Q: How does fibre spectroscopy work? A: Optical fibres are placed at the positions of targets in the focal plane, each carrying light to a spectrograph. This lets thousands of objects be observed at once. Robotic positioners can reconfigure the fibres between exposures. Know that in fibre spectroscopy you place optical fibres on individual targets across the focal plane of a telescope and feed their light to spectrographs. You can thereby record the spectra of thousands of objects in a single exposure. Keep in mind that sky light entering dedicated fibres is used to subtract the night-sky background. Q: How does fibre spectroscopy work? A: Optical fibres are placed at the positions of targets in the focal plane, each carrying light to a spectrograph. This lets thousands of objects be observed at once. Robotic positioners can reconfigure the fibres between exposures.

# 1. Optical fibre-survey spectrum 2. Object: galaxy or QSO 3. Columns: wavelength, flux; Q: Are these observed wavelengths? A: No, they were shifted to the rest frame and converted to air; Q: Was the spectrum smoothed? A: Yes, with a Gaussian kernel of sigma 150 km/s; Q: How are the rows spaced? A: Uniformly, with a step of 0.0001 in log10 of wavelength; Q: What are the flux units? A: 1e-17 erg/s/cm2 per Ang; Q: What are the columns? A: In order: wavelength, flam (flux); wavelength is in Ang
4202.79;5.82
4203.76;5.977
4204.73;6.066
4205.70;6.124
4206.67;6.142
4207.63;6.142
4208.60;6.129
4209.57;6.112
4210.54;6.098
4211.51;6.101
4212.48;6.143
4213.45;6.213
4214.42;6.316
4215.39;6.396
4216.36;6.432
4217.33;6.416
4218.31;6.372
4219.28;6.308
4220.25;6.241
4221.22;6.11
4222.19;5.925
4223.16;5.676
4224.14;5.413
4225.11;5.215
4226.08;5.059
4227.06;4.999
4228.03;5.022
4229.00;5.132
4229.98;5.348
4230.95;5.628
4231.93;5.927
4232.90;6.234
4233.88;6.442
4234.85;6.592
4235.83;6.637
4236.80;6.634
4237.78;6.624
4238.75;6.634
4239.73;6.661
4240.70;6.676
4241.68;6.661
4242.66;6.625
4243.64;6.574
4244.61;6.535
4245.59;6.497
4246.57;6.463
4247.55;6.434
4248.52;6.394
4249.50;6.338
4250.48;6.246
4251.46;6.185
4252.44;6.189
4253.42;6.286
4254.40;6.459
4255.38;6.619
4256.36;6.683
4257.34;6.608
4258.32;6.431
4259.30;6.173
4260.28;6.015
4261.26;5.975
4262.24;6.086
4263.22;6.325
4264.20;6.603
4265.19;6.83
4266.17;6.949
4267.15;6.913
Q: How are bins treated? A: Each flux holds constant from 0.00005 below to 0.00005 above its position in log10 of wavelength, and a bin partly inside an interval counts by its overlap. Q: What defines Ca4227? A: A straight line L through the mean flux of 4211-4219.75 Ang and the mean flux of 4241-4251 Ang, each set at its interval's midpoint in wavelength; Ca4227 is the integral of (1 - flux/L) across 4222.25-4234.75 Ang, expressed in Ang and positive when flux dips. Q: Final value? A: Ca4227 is 1.60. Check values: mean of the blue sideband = 6.3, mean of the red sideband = 6.48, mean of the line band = 5.55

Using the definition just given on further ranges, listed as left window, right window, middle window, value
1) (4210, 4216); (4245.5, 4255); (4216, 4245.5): 0.9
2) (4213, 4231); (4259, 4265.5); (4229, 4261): -1.6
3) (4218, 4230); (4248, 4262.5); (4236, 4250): -1.2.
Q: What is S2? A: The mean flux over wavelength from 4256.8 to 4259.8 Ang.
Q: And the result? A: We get 6.41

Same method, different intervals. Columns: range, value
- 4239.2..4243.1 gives 6.65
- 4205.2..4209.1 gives 6.14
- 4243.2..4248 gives 6.5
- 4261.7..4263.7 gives 6.21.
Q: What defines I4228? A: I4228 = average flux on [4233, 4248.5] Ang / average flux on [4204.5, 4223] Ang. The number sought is 1.06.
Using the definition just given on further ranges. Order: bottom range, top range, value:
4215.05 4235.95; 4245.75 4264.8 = 1.08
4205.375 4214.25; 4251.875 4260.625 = 1.04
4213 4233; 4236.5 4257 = 1.12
